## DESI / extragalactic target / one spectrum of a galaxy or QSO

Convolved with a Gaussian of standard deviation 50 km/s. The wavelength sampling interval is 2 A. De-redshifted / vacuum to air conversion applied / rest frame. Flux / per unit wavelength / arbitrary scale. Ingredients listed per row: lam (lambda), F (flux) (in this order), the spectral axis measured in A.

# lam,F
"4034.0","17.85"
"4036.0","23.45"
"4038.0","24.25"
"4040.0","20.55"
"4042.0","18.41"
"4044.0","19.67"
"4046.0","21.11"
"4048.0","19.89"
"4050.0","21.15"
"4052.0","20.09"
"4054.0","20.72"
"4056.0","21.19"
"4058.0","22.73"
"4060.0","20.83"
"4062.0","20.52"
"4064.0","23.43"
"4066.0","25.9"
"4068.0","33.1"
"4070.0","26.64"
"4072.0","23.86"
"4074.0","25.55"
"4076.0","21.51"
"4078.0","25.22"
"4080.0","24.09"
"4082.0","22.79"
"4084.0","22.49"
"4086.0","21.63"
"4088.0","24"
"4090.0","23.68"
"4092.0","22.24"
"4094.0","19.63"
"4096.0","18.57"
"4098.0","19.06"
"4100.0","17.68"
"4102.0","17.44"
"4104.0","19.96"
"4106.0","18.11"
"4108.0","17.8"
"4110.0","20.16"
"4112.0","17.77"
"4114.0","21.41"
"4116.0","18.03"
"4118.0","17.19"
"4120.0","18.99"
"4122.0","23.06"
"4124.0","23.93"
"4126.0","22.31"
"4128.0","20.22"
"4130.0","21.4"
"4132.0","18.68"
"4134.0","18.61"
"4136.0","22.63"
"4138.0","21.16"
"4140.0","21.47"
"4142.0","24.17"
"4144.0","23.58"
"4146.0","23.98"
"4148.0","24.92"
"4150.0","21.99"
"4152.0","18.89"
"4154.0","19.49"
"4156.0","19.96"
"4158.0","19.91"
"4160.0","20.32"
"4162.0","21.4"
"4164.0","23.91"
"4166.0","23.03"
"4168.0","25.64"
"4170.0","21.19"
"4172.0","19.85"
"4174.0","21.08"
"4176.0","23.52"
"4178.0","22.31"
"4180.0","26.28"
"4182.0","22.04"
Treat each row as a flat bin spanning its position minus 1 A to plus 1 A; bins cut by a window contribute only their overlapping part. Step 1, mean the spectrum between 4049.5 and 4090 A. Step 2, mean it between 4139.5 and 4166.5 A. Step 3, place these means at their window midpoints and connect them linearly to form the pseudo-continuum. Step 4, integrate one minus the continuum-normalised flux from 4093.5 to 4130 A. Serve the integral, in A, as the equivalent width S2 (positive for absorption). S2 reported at 4.96 A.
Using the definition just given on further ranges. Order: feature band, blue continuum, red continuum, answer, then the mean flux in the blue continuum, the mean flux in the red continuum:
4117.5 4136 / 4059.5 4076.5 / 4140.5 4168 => 1.8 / 24.8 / 22.1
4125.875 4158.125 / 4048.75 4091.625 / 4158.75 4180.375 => 1.9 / 23.3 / 22.5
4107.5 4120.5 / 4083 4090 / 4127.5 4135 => 1.3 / 22.8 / 19.7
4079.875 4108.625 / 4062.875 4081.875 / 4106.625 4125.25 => 2.6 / 25.3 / 19.8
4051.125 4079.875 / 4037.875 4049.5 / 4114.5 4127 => -4.5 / 20.4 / 20.6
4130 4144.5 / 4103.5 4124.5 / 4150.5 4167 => -0.8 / 19.6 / 20.9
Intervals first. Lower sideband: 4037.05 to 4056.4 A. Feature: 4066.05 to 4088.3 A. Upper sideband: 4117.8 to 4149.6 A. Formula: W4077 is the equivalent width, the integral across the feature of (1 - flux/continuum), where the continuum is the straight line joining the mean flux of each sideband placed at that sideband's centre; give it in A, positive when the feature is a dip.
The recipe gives -3.9 A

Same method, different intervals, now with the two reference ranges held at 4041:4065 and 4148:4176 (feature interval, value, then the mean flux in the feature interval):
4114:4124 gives 0.58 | 20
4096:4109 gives 1.70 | 18.4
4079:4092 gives -1.26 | 23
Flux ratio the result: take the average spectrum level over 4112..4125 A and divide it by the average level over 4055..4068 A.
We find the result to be 0.87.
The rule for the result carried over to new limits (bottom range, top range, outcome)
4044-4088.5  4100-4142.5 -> 0.87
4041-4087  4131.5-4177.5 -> 0.96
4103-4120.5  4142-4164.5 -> 1.15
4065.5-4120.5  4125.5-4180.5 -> 1.01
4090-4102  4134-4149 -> 1.16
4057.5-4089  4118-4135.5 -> 0.86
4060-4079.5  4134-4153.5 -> 0.90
